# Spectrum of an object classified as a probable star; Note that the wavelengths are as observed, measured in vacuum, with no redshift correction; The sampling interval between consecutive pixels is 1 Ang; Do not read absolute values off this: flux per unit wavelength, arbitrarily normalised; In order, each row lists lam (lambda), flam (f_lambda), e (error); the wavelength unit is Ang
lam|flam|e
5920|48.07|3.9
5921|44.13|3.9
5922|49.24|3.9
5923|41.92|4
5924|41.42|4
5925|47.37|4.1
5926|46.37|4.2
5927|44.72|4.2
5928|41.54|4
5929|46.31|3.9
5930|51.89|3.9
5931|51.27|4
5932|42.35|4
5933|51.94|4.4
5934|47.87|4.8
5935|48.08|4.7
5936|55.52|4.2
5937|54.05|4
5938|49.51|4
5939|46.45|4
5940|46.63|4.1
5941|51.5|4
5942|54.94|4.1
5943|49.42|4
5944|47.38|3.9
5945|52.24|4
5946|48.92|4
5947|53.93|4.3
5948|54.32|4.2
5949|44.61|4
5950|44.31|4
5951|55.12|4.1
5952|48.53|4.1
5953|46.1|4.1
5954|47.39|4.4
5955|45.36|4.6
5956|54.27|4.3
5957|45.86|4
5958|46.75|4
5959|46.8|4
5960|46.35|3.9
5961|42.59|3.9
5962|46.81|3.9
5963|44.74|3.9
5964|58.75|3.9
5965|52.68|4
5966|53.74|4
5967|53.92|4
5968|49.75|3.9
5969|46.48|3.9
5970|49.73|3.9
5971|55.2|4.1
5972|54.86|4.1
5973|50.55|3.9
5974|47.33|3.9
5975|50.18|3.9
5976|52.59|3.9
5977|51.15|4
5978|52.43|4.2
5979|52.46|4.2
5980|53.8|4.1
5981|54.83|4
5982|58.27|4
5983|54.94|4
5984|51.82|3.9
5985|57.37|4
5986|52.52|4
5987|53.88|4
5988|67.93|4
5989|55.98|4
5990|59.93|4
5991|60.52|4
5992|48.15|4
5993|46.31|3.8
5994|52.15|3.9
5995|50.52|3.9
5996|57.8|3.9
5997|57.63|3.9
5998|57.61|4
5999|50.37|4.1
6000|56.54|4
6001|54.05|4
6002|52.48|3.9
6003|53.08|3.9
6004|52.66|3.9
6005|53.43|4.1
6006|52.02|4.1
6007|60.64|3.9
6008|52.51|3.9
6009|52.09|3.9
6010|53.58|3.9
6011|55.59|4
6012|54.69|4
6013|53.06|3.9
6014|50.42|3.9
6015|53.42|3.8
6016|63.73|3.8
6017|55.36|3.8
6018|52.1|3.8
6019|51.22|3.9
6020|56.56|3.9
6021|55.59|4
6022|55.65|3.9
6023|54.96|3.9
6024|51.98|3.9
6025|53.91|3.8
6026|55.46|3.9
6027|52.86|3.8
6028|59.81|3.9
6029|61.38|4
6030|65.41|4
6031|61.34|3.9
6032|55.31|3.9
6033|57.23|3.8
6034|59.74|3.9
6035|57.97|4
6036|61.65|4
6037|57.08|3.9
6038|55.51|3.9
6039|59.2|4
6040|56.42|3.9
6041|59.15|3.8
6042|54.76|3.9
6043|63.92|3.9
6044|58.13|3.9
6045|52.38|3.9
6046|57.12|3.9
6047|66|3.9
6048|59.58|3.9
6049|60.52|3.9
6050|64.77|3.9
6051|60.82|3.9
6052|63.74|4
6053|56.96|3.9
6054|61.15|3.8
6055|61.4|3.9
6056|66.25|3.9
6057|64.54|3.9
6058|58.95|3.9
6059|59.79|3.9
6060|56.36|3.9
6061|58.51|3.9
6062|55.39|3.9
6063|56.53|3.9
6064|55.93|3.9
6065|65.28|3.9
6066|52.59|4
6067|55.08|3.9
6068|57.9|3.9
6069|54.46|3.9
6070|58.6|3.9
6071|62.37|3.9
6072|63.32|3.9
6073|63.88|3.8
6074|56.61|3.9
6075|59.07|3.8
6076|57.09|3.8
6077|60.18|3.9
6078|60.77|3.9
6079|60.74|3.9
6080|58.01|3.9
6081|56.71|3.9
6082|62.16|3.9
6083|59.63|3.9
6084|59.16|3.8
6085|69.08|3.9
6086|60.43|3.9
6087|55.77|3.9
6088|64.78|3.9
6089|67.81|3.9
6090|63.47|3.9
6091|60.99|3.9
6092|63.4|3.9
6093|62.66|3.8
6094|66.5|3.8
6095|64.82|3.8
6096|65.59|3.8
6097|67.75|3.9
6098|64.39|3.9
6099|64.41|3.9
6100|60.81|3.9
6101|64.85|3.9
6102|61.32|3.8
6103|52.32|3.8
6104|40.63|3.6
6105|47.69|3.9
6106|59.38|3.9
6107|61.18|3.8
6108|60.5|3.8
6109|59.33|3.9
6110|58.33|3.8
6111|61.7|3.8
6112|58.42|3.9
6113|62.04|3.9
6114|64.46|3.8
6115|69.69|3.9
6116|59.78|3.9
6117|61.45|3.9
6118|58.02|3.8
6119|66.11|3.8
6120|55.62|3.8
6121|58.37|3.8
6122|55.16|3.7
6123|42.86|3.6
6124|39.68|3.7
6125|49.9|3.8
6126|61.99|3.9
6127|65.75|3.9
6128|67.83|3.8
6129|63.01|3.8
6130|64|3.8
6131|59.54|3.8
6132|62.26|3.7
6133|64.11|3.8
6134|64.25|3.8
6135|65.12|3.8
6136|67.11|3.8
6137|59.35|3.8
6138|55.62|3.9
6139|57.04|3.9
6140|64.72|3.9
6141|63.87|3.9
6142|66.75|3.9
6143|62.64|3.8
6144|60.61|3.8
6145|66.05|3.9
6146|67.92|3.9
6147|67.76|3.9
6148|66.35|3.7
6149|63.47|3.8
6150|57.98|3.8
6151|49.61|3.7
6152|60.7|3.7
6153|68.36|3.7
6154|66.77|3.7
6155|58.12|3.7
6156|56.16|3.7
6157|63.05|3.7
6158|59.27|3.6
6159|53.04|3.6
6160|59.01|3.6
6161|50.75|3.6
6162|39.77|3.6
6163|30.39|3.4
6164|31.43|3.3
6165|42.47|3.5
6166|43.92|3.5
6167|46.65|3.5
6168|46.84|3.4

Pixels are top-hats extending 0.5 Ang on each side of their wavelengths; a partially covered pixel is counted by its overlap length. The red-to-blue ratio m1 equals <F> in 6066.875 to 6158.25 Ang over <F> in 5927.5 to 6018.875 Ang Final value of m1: 1.2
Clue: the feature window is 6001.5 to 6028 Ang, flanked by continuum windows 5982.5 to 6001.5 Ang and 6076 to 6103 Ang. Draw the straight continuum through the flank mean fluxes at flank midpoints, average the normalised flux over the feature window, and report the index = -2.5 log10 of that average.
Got 0.05 mag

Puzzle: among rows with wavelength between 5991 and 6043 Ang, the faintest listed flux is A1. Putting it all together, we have 46.31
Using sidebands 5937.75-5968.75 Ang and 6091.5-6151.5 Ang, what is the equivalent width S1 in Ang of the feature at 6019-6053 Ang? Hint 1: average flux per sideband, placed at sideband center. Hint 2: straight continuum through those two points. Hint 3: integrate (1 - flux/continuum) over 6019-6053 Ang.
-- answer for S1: -2.0 Ang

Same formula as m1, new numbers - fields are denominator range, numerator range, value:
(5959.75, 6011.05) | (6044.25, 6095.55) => 1.14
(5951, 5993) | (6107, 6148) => 1.18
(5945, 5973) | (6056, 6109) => 1.21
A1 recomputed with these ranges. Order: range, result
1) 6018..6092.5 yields 51.22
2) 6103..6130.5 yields 39.68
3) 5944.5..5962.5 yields 42.59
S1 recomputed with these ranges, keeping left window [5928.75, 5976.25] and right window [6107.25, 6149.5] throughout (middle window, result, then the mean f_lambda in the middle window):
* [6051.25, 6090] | -1.74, 60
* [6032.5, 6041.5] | -0.49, 58.2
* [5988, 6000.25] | -0.60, 55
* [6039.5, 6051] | -0.75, 59.4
